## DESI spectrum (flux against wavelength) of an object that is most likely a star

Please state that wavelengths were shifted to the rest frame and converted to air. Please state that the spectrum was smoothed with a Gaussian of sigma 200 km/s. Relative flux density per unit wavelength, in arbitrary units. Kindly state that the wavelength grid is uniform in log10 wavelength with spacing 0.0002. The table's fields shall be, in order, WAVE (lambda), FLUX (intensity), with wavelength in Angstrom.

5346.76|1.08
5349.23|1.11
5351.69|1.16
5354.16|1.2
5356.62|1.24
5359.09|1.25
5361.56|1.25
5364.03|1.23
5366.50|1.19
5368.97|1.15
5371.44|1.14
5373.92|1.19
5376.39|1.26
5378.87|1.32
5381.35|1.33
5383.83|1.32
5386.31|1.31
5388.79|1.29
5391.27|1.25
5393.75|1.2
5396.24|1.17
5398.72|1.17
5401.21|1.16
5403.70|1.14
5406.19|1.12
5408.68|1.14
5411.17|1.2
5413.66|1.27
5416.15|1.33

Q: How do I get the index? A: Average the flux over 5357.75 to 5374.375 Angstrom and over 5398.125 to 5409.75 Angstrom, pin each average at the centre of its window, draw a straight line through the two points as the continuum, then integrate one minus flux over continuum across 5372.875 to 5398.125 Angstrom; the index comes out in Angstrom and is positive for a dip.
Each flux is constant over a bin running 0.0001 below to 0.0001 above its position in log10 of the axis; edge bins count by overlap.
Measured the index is -1.95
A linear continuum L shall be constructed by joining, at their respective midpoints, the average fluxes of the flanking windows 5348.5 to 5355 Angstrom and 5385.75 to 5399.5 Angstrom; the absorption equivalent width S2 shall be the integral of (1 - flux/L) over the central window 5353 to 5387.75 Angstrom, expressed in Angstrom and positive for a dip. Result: -1.5 Angstrom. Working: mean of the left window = 1.16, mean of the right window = 1.23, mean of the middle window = 1.24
